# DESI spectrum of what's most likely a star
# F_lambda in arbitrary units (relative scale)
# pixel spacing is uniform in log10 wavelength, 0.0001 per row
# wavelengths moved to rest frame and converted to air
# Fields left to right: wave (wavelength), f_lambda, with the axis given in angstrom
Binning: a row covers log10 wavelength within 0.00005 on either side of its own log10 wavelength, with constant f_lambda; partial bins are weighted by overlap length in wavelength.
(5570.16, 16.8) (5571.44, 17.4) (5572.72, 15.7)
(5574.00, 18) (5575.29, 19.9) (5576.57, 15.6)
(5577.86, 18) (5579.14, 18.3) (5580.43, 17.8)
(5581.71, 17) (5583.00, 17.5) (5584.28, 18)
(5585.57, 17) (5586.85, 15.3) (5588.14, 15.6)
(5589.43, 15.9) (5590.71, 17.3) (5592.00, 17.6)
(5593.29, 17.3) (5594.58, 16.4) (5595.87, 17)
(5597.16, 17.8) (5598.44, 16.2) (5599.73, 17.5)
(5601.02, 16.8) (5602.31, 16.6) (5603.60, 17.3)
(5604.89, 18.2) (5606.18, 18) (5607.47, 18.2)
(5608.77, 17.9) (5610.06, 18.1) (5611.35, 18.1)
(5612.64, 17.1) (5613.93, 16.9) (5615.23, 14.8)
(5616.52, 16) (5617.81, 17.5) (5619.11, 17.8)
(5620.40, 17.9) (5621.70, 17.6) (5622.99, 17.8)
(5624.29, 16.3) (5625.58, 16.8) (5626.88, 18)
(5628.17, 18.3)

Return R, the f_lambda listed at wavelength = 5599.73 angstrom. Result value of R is 17.5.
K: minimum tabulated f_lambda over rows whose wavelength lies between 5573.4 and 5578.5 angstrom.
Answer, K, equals 15.6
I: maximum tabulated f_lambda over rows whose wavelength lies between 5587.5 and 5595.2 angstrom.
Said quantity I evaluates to 17.6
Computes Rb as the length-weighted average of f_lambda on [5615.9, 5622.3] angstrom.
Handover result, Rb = 17.4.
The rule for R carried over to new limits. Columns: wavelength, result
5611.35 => 18.1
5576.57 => 15.6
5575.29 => 19.9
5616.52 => 16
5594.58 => 16.4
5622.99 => 17.8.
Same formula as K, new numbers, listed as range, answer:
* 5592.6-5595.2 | 16.4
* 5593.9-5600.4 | 16.2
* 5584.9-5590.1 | 15.3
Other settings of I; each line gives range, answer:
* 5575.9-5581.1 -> 18.3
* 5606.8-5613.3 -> 18.2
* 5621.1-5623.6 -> 17.8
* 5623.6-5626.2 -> 16.8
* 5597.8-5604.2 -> 17.5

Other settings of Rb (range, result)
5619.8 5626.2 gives 17.3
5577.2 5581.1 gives 18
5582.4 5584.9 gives 17.8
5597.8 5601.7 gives 16.8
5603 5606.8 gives 17.8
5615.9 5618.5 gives 16.8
